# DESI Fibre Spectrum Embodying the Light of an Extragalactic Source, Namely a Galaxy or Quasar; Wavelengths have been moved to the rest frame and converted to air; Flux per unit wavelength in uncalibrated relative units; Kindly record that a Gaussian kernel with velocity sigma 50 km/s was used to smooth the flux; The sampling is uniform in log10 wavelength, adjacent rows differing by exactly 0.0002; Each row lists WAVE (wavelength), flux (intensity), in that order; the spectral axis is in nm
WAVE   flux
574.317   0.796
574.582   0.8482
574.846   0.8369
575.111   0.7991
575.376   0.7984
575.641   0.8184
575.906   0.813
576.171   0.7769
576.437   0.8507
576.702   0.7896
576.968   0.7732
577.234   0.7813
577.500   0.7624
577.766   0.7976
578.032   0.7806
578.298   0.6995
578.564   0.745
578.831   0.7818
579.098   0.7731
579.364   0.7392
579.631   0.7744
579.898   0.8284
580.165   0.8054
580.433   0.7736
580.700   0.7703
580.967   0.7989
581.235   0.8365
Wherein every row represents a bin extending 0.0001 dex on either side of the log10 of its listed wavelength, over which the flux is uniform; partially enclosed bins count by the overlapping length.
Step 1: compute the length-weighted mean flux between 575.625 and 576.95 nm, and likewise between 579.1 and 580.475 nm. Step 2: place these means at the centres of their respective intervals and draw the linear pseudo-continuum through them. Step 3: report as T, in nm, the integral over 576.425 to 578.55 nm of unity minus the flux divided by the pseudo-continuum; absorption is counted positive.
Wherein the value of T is 0.07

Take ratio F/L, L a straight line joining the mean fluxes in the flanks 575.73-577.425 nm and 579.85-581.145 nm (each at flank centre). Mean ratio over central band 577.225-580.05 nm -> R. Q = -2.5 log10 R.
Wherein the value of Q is 0.04 mag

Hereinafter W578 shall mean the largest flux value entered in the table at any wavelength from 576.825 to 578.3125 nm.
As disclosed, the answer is 0.7976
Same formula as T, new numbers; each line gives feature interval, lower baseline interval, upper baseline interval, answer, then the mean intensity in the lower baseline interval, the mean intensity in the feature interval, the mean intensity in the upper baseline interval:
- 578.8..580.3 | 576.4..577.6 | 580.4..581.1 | 0.00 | 0.787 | 0.784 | 0.783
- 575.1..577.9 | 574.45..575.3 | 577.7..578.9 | -0.01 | 0.826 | 0.796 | 0.758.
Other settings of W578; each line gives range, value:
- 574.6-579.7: 0.8507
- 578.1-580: 0.8284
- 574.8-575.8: 0.8369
